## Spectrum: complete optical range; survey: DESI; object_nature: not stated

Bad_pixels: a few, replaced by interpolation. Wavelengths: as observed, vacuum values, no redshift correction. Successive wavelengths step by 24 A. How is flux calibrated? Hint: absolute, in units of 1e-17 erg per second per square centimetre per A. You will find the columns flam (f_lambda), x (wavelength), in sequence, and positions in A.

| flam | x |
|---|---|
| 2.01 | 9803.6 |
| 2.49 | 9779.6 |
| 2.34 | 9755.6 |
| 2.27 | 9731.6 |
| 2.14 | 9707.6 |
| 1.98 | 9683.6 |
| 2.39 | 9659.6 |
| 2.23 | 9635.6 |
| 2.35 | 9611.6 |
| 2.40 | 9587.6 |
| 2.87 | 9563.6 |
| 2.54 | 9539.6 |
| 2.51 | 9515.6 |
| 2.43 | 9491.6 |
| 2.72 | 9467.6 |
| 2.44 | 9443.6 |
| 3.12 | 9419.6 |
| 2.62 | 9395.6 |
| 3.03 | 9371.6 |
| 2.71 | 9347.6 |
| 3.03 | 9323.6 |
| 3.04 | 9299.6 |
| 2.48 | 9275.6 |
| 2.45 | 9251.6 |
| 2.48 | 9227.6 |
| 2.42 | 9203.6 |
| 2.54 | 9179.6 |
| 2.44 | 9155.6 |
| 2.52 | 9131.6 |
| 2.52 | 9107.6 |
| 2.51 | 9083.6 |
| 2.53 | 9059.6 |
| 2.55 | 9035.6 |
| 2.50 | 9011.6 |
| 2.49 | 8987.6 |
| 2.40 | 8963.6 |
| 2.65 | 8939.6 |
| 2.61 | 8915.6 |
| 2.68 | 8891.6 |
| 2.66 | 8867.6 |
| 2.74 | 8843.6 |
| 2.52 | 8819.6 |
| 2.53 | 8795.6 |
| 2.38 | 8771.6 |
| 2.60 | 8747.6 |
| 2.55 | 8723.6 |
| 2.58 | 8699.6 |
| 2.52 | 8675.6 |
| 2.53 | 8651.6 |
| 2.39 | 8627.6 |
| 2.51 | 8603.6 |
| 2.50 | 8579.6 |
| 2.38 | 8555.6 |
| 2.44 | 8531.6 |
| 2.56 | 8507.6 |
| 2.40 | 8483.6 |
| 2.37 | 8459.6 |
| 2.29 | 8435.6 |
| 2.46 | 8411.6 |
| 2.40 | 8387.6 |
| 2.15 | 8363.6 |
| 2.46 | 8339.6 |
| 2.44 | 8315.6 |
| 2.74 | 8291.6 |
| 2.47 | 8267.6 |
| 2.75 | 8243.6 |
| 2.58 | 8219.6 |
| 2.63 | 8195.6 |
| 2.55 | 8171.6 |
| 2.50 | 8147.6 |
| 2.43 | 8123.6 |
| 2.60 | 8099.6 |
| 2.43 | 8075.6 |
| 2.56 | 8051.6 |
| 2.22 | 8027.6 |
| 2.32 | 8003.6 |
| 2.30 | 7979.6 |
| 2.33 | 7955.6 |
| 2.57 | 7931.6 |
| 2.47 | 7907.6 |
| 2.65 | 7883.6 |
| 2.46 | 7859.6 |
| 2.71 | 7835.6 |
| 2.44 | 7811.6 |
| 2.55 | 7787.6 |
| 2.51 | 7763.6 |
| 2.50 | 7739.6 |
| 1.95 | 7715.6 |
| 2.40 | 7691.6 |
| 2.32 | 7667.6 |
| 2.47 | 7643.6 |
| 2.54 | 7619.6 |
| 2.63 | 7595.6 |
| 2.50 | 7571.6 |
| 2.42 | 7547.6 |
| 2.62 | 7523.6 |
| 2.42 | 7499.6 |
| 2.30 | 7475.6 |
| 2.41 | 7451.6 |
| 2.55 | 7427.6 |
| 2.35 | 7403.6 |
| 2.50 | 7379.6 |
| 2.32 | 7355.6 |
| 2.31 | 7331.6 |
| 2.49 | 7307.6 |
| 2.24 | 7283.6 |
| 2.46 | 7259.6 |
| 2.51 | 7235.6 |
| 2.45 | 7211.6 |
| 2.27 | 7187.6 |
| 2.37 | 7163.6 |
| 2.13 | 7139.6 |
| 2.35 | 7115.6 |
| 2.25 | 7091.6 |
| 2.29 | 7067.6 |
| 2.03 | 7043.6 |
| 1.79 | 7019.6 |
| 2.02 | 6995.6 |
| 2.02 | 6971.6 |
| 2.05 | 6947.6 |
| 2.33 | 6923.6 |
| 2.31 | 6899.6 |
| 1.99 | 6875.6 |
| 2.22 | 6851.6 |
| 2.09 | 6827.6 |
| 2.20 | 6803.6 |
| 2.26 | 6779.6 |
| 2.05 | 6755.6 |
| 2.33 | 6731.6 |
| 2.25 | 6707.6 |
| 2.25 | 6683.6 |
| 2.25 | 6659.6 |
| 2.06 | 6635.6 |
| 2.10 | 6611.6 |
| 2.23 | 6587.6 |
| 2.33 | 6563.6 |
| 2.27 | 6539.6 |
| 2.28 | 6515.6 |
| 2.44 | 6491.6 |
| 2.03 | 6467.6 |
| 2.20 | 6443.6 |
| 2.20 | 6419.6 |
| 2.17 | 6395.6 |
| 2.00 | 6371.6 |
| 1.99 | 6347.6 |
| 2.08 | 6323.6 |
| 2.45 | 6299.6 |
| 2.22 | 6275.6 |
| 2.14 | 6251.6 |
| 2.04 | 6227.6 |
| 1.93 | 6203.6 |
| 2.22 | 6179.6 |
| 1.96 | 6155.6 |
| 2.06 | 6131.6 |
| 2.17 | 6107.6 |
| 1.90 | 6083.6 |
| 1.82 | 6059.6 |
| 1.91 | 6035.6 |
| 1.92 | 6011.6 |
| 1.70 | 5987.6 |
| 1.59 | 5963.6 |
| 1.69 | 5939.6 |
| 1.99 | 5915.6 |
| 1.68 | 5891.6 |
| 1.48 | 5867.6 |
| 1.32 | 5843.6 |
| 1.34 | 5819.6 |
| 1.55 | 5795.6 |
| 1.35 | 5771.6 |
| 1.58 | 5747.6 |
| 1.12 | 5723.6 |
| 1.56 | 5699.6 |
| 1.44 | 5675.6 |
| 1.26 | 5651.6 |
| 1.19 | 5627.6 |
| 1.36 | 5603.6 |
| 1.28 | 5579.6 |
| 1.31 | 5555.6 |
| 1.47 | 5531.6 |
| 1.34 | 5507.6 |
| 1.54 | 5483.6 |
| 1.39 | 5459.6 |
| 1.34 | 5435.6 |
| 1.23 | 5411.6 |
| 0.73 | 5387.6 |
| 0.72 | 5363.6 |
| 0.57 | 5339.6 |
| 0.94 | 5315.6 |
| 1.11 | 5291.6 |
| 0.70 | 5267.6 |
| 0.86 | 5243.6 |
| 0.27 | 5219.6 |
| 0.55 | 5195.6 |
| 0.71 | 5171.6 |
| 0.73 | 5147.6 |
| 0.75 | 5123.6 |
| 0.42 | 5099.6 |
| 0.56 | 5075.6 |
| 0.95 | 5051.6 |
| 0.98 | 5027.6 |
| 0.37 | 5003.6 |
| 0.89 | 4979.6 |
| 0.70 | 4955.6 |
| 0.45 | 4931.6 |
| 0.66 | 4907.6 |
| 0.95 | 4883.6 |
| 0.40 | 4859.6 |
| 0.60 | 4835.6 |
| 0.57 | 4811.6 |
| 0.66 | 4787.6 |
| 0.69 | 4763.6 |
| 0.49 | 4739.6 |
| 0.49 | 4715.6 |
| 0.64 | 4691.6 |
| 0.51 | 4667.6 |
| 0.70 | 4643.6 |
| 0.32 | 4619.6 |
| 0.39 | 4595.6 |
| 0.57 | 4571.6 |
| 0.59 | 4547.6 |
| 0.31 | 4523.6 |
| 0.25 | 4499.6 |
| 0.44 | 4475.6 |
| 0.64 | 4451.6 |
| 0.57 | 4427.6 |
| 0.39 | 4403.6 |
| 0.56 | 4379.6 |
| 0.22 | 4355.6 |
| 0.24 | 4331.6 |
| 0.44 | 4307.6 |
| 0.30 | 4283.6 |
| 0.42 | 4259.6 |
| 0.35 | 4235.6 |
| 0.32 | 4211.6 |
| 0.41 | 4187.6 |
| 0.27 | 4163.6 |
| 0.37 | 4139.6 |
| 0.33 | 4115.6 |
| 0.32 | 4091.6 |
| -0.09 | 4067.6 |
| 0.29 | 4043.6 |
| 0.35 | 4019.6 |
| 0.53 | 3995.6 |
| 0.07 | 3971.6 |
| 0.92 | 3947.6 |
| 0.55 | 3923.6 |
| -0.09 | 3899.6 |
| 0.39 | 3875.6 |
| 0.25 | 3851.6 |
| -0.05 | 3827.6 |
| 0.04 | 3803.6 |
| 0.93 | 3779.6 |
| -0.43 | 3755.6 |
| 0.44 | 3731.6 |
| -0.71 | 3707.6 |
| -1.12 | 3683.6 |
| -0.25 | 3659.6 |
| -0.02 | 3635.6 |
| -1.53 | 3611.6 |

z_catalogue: 0.356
